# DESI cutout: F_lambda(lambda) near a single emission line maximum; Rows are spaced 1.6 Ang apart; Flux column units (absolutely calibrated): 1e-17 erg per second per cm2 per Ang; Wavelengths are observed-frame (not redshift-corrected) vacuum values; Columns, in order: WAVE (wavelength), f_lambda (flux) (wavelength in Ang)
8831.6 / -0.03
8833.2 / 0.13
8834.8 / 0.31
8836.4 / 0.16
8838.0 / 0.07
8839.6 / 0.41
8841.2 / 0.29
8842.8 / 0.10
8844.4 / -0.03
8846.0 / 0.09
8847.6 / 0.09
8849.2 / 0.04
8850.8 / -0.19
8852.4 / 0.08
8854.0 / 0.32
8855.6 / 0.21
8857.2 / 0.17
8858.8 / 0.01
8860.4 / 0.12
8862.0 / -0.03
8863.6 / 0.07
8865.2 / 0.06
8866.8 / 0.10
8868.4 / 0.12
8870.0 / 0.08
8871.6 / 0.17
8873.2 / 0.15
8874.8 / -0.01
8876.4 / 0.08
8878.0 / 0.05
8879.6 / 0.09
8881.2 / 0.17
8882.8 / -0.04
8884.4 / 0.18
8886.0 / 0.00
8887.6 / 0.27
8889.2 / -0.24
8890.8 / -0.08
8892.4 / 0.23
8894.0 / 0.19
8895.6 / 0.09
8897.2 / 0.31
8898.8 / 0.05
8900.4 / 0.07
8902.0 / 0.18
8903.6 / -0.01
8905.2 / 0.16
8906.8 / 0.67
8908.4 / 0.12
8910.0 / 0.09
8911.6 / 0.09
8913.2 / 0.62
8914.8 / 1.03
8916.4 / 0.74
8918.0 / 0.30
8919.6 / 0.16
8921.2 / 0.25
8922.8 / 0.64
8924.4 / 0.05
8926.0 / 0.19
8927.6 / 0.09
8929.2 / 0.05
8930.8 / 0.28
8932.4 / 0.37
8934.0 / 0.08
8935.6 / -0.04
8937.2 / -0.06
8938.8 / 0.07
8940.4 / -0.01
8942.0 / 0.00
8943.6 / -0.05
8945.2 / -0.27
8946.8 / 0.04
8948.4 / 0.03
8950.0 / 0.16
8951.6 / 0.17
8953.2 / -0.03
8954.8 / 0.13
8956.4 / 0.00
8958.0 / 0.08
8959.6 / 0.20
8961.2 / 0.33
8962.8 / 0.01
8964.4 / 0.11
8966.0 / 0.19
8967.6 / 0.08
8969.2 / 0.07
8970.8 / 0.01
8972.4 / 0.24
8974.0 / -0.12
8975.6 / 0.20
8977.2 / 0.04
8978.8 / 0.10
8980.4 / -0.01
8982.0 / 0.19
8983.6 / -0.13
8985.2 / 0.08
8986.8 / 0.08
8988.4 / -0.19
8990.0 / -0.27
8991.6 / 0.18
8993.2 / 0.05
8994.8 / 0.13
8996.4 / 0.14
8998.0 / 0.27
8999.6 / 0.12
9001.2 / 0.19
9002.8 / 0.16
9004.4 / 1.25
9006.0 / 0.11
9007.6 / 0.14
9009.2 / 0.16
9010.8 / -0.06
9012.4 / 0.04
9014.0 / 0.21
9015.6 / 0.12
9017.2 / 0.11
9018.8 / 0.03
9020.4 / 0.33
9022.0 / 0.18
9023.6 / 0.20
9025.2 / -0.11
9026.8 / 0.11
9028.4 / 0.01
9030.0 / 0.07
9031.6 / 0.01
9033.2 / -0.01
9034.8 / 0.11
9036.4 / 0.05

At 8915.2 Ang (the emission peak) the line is H-beta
